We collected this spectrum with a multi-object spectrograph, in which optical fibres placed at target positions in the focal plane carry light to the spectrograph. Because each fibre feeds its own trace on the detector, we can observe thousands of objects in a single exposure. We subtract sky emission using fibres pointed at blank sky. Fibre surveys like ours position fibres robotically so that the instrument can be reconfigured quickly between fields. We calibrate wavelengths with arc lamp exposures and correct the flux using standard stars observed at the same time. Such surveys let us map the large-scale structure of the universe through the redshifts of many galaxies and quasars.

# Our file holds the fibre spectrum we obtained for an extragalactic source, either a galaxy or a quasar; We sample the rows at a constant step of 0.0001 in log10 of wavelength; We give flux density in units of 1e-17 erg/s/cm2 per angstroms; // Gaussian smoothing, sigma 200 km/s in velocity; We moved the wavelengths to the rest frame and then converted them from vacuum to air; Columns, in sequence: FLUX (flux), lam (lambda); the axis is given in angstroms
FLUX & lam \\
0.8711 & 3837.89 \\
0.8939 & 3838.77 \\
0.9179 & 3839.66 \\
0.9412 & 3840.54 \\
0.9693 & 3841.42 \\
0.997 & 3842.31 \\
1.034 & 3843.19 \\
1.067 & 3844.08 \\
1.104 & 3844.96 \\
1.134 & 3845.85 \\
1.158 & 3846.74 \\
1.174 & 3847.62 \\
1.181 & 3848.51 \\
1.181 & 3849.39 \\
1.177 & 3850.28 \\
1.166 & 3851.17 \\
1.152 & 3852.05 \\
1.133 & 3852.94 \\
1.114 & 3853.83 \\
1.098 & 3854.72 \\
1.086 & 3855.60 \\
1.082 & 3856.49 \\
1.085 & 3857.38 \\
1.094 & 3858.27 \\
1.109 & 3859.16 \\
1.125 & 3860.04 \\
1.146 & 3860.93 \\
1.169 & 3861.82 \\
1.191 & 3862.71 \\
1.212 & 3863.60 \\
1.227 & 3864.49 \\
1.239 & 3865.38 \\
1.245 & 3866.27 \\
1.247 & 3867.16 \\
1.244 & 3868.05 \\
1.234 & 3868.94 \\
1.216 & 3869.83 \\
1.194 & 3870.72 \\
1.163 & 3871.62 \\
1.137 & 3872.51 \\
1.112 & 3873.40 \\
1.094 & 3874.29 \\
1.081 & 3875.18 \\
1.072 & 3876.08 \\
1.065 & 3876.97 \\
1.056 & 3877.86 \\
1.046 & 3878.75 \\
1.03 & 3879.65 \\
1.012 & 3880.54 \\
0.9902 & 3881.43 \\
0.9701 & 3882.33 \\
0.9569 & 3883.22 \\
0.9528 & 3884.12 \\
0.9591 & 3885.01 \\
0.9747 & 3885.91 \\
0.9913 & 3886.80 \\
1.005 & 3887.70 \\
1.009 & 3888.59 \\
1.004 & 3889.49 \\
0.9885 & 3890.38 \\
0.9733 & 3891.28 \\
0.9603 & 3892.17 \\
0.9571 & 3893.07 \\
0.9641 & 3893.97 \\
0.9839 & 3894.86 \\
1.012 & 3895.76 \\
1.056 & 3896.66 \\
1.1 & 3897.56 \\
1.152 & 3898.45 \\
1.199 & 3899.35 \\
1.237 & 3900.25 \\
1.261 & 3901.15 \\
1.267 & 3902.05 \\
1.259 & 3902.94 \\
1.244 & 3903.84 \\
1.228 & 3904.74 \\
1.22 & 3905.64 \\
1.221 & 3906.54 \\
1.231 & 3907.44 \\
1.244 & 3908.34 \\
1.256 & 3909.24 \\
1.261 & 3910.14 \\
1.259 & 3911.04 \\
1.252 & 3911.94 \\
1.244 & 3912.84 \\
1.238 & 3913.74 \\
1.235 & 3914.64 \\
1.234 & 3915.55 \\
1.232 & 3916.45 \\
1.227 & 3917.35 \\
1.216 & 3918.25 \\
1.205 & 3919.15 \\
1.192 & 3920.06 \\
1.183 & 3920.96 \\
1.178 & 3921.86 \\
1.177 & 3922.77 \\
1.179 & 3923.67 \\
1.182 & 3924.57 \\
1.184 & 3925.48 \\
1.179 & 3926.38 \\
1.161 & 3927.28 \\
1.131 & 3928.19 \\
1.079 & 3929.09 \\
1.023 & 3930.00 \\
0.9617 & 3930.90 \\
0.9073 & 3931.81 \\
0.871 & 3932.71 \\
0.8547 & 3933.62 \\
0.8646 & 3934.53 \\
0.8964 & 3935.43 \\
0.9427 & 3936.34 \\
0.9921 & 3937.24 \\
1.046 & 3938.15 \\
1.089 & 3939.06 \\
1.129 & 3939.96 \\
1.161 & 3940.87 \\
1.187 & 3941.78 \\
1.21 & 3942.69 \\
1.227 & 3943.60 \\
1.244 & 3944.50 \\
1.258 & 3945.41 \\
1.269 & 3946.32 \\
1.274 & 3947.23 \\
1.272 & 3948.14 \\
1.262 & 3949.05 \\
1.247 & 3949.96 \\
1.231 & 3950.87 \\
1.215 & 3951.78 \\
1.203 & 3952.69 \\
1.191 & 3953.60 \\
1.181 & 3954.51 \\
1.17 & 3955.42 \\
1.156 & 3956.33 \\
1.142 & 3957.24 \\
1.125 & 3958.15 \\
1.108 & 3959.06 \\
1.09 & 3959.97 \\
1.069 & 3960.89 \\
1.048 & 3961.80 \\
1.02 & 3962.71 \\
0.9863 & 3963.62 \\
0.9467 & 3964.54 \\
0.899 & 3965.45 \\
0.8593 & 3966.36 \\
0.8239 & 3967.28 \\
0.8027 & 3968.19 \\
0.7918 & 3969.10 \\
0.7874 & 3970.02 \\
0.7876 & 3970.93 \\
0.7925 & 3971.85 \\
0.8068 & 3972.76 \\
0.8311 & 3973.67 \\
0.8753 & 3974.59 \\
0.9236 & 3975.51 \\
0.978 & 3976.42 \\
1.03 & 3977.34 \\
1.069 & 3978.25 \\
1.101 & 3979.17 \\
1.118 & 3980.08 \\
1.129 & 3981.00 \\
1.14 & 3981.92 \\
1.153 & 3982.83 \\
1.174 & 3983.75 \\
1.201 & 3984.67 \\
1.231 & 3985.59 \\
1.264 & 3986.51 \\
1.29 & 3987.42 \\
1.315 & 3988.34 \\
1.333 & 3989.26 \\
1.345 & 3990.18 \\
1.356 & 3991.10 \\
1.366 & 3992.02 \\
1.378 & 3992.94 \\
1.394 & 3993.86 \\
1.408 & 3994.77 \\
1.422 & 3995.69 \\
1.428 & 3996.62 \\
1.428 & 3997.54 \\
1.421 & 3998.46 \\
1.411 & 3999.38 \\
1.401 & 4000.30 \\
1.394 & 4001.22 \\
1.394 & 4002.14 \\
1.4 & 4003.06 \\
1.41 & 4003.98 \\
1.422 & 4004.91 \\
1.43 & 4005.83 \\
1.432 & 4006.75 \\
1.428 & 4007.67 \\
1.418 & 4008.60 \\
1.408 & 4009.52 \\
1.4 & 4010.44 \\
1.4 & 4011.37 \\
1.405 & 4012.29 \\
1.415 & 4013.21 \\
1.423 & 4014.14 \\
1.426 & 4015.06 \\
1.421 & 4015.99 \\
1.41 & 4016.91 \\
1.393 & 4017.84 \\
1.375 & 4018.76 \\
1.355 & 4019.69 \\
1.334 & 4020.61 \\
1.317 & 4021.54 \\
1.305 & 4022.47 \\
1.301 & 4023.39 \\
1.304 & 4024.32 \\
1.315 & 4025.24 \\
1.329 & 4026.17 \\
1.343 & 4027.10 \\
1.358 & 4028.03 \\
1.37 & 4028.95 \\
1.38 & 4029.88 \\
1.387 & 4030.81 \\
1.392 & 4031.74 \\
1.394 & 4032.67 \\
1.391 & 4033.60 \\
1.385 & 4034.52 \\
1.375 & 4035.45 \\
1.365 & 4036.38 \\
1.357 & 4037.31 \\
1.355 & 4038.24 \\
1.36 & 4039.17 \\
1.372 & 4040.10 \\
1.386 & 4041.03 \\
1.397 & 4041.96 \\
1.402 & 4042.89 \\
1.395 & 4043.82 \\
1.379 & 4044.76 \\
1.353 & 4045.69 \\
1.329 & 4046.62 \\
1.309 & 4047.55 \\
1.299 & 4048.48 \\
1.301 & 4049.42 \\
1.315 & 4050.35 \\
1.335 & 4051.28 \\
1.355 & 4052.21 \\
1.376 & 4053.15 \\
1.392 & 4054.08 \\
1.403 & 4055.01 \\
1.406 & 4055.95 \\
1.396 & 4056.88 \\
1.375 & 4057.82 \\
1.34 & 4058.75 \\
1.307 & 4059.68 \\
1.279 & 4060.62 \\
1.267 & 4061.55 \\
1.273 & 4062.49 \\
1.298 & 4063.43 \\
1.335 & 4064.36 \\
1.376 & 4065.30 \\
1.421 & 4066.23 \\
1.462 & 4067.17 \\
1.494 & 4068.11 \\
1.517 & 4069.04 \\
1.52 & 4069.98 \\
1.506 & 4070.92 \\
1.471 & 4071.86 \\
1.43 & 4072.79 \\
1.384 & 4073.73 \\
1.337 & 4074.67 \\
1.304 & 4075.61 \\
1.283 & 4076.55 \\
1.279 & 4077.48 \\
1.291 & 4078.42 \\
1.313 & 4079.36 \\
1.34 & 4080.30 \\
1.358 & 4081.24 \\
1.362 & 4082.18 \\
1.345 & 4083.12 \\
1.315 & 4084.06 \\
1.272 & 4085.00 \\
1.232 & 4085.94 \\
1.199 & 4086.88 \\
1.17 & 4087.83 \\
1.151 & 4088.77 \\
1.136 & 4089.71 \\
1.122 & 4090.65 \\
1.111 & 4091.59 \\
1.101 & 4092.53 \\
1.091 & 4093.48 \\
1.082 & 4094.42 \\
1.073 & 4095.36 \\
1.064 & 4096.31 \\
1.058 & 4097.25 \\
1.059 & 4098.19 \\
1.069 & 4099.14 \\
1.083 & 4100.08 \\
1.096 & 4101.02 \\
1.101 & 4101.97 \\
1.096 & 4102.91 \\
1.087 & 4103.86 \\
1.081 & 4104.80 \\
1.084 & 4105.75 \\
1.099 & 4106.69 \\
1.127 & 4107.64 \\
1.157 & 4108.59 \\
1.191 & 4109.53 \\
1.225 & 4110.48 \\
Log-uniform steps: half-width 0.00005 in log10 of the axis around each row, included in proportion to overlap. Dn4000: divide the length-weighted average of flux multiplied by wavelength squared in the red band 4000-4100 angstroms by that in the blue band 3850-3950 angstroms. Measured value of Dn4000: 1.3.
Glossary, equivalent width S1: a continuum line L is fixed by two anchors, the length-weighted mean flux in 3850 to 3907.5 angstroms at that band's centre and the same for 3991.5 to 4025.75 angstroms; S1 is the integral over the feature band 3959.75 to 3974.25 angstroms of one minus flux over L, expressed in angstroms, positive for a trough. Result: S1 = 4.5 angstroms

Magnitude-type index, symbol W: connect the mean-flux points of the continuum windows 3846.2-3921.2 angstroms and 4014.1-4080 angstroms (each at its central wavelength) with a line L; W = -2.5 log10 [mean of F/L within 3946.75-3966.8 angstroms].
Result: 0.11 mag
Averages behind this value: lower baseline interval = 1.14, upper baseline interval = 1.37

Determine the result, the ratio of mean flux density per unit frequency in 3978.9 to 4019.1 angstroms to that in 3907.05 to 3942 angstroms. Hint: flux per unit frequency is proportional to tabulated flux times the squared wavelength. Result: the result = 1.24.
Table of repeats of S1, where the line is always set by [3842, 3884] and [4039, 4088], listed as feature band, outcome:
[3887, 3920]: 0.39 angstroms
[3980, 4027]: -2.47 angstroms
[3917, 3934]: 1.19 angstroms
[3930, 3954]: 1.99 angstroms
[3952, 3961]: 0.60 angstroms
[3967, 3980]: 3.71 angstroms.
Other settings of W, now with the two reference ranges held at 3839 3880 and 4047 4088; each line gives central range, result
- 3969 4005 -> 0.06 mag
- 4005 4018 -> -0.10 mag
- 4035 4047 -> -0.04 mag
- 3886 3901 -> 0.12 mag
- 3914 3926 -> -0.01 mag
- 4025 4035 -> -0.05 mag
